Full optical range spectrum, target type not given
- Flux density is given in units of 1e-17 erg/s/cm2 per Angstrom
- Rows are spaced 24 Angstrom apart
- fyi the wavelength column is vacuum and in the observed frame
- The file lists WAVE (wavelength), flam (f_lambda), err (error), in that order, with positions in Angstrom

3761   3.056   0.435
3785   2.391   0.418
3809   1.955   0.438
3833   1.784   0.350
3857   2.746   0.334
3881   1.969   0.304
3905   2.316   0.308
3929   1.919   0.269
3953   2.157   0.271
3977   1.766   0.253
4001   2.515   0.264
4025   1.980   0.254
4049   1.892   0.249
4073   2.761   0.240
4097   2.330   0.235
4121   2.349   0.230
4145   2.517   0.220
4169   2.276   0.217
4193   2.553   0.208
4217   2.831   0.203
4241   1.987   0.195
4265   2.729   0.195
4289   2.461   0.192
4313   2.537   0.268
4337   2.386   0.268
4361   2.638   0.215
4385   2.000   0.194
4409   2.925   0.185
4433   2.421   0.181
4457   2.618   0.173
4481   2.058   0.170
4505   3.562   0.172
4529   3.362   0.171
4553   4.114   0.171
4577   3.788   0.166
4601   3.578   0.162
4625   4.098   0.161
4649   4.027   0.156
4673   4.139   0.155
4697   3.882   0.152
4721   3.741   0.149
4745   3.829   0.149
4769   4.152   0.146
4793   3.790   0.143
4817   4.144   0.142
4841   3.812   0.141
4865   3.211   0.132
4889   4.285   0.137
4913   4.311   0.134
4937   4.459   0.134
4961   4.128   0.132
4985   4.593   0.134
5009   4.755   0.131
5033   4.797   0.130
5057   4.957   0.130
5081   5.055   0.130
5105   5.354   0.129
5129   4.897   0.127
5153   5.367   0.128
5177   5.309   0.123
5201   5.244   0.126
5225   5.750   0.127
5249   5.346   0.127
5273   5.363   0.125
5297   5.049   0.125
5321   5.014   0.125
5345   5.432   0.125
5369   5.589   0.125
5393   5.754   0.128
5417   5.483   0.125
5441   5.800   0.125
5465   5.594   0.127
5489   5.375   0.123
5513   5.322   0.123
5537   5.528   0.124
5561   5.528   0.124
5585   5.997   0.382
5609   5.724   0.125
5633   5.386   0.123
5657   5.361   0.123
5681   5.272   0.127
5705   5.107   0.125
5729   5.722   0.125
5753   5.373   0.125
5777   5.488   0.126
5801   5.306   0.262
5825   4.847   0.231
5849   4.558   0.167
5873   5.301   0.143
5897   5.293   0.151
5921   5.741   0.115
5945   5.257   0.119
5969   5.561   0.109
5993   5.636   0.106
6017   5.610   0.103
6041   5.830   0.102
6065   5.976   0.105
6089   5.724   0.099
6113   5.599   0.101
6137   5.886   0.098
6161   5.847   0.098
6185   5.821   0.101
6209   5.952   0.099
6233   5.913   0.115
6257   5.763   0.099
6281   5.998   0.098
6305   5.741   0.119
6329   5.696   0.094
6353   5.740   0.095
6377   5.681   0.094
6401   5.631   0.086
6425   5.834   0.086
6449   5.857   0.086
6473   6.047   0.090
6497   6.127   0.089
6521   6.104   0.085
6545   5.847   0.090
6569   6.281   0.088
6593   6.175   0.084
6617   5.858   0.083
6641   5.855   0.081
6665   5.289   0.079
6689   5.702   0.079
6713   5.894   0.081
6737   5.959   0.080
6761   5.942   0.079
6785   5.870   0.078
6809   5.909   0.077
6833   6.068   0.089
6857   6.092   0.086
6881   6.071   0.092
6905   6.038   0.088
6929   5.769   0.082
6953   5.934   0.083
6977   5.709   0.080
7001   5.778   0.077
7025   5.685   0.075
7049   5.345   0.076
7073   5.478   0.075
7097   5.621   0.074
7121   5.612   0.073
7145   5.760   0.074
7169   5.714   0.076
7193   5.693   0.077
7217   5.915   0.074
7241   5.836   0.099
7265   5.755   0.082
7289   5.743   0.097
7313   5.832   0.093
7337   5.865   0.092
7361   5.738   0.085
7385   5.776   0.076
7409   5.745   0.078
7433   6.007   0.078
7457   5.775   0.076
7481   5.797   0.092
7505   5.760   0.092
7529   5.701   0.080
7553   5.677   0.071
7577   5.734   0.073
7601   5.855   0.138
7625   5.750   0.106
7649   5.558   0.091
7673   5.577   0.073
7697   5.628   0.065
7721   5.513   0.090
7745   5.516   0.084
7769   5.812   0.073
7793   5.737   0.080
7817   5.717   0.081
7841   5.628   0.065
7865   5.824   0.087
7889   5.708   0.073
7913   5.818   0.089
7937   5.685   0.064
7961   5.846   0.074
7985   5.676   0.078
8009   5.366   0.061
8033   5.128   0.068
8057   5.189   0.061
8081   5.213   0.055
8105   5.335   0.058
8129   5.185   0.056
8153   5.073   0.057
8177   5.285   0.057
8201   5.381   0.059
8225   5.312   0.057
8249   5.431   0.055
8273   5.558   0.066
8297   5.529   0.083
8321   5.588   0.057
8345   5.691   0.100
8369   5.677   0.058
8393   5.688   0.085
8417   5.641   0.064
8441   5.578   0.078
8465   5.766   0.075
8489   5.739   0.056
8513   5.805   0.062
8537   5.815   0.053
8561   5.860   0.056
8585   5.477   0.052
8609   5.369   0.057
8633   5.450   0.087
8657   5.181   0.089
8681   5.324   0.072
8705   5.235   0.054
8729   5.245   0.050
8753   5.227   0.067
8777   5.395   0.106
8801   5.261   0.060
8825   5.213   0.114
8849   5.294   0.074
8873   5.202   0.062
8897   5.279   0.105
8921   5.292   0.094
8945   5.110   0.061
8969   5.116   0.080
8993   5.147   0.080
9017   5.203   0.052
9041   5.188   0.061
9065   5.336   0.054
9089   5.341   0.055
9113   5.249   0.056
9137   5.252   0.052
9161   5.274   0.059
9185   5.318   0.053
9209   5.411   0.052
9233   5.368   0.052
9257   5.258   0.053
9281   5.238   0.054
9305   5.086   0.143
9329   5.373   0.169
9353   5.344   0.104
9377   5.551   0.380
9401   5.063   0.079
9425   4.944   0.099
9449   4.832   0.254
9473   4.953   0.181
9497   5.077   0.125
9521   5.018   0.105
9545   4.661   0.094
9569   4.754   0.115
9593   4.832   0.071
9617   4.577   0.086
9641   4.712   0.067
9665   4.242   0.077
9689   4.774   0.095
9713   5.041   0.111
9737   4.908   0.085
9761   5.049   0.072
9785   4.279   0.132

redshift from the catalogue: 0.13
